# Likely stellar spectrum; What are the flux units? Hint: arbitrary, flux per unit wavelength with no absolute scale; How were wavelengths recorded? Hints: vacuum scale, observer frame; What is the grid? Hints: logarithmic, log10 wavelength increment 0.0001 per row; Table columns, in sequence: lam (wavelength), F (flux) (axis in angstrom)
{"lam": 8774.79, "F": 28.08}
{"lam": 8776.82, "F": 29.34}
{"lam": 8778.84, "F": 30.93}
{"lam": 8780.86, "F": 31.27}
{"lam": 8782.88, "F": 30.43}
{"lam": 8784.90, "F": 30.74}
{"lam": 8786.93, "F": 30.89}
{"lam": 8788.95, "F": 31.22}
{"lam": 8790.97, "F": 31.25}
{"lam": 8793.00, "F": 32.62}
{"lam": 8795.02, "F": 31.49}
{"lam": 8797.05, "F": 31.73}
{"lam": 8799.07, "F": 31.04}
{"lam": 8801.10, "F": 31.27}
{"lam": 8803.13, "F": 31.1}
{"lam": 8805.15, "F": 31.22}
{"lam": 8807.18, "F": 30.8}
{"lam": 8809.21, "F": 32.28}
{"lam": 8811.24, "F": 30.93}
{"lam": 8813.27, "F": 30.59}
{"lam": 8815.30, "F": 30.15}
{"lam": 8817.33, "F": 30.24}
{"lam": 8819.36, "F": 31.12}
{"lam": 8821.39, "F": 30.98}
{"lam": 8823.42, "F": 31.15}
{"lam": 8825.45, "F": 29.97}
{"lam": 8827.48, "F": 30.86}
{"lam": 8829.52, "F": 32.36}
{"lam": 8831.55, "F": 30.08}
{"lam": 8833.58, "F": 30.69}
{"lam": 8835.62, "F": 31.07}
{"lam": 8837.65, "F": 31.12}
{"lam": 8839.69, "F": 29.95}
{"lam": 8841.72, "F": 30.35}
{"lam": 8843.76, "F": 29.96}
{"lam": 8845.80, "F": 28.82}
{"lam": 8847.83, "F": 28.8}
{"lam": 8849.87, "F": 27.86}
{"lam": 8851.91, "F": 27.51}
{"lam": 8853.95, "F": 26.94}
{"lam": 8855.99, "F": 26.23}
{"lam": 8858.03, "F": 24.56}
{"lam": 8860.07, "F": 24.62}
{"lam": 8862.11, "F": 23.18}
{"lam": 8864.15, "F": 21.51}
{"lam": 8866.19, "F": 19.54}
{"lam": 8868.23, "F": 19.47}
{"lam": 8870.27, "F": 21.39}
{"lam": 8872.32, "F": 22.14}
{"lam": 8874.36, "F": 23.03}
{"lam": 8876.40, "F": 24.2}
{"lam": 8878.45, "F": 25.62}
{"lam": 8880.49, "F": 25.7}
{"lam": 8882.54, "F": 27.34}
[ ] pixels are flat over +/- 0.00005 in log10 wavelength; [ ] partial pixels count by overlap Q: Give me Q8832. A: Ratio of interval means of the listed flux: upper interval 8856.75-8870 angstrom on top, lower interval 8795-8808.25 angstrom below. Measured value 0.71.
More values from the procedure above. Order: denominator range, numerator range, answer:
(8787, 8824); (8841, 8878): 0.80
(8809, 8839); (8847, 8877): 0.78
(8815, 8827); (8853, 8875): 0.75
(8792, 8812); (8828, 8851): 0.96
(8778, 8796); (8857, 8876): 0.71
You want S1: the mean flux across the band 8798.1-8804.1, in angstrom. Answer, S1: 31.1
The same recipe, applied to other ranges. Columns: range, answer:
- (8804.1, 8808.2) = 31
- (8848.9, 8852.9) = 27.7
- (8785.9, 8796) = 31.5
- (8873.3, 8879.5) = 24.3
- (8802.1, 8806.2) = 31.2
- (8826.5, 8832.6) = 31.1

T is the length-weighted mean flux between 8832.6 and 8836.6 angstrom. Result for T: 30.8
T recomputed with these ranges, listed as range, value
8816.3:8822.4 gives 30.8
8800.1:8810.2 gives 31.3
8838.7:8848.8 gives 29.6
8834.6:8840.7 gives 30.7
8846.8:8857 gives 27.5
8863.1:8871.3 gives 20.5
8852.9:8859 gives 25.9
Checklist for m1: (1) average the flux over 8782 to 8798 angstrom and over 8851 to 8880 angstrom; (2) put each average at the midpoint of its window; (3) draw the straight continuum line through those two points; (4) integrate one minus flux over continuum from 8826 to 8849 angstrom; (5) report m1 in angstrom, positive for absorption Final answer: -3.39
